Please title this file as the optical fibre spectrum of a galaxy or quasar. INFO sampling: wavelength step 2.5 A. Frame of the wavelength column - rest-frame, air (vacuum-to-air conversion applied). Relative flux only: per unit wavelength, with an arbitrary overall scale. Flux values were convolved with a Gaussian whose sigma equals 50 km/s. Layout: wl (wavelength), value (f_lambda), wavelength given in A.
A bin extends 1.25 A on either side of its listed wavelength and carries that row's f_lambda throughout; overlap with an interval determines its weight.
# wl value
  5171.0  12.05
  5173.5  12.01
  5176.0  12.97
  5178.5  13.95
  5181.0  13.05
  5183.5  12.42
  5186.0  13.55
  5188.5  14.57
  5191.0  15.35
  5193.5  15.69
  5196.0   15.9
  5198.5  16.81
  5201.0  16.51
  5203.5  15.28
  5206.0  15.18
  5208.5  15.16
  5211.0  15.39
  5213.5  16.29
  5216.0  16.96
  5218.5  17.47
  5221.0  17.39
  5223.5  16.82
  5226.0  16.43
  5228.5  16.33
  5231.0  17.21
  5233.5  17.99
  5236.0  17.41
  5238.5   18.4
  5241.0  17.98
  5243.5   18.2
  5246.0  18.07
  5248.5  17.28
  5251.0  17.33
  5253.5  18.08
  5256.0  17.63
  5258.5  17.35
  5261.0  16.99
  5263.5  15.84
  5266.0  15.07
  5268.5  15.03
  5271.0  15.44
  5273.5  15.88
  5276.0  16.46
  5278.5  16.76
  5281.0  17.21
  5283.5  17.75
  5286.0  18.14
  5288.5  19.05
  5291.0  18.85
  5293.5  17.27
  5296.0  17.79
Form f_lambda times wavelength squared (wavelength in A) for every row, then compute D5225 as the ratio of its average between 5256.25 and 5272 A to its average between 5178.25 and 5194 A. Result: 1.2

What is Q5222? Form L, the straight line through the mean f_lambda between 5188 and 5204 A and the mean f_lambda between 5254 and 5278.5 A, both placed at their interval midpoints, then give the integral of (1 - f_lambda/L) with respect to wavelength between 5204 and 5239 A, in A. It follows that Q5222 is -1.5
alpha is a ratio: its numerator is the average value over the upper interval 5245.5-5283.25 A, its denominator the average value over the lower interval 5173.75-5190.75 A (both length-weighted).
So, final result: 1.24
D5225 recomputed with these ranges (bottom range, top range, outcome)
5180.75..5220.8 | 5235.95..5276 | 1.12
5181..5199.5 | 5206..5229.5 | 1.12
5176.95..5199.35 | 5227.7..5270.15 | 1.21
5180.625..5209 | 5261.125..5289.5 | 1.14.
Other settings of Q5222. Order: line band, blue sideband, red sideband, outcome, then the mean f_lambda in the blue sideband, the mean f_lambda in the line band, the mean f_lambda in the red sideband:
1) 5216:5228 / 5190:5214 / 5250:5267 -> -0.6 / 15.7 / 17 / 16.9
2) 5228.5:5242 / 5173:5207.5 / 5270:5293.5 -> -1.5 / 14.6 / 17.7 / 17.3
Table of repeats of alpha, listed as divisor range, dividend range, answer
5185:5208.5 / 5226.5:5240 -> 1.13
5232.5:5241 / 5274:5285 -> 0.95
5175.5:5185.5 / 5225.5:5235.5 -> 1.30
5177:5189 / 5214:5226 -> 1.27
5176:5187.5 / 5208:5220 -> 1.23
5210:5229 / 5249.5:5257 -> 1.06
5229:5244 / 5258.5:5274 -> 0.89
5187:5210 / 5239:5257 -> 1.14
